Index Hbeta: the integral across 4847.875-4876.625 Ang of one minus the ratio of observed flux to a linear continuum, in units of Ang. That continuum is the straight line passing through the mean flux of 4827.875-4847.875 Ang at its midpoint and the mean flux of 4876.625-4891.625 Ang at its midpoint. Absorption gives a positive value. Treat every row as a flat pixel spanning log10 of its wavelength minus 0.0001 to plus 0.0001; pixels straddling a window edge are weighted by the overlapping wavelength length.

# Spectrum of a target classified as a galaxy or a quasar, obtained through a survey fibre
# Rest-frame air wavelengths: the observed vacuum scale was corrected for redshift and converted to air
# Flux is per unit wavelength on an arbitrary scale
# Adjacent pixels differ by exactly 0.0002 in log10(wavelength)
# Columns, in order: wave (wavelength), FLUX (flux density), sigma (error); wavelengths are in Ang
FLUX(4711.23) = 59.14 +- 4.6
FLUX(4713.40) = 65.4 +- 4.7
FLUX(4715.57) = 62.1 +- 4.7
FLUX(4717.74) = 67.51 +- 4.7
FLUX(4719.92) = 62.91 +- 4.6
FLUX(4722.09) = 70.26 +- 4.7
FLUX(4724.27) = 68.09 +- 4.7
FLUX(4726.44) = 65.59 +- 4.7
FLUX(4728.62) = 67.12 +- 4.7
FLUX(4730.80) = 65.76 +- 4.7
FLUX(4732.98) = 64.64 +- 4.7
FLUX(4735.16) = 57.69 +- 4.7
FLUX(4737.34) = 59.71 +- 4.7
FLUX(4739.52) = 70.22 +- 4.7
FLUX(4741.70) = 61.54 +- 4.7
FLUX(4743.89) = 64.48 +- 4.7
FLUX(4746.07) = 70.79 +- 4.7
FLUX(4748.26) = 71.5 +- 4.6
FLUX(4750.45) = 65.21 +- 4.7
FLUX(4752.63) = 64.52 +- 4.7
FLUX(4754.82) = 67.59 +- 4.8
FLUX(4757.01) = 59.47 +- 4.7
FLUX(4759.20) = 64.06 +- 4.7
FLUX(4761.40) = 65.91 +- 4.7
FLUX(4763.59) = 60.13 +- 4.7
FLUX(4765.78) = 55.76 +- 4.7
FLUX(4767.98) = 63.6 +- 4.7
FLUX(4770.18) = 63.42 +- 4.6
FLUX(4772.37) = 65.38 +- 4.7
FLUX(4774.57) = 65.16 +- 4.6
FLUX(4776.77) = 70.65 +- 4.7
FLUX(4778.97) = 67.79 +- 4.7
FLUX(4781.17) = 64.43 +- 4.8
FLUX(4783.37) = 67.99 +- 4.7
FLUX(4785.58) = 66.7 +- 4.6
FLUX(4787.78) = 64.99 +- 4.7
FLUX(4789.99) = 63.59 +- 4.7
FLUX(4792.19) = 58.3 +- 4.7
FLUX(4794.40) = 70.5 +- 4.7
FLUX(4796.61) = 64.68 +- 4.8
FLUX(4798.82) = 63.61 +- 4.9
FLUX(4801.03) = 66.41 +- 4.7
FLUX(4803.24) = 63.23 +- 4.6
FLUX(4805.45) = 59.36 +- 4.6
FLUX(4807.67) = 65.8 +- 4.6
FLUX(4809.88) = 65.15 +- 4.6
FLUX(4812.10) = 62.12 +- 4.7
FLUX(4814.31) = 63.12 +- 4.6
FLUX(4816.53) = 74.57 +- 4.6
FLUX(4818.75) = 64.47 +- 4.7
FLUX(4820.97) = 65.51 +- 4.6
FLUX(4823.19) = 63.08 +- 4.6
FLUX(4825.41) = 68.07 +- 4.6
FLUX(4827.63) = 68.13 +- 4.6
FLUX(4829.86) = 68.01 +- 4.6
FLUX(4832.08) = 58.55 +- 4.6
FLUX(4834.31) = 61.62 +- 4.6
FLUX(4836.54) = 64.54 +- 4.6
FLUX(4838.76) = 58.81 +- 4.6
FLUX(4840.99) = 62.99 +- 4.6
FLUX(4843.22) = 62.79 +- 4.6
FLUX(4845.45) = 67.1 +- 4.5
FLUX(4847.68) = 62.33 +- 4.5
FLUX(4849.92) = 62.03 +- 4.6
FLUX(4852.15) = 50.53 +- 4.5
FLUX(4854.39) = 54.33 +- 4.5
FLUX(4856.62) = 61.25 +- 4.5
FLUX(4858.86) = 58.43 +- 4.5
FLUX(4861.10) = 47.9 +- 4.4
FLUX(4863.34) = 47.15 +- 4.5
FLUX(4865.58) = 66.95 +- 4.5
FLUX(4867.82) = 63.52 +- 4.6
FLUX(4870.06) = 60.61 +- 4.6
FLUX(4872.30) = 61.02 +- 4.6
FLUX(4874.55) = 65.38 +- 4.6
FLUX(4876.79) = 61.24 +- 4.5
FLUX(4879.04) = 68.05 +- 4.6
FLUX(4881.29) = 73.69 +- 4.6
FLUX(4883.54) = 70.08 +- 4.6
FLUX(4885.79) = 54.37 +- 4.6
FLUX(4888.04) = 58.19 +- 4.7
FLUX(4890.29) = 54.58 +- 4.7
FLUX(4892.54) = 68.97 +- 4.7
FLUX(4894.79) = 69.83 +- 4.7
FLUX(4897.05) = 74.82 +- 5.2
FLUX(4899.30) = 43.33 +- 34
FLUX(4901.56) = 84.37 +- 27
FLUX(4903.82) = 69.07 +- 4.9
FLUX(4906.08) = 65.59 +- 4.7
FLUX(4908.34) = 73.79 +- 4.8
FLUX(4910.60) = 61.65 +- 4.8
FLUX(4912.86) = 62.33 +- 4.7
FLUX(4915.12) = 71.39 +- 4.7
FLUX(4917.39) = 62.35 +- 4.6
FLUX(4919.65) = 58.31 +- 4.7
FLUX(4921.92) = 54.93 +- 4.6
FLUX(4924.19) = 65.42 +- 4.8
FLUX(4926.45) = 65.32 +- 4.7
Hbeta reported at 2.11 Ang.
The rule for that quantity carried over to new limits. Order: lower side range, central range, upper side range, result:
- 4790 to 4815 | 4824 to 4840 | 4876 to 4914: 0.12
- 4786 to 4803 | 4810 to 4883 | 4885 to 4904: 2.07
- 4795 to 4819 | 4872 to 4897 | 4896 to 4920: 0.49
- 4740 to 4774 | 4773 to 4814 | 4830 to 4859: -1.40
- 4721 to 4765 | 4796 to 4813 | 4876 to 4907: 0.39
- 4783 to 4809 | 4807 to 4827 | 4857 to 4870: -1.14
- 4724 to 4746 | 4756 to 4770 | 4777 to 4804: 0.73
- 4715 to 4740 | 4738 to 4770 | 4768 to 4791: 0.47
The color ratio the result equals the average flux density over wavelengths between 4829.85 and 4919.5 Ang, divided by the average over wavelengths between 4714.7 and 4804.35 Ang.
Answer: 0.97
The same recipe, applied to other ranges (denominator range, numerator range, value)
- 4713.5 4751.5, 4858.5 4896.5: 0.95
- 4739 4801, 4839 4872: 0.91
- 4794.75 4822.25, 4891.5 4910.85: 1.05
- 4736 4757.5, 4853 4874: 0.88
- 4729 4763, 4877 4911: 1.02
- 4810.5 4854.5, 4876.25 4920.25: 1.03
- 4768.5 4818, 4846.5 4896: 0.93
